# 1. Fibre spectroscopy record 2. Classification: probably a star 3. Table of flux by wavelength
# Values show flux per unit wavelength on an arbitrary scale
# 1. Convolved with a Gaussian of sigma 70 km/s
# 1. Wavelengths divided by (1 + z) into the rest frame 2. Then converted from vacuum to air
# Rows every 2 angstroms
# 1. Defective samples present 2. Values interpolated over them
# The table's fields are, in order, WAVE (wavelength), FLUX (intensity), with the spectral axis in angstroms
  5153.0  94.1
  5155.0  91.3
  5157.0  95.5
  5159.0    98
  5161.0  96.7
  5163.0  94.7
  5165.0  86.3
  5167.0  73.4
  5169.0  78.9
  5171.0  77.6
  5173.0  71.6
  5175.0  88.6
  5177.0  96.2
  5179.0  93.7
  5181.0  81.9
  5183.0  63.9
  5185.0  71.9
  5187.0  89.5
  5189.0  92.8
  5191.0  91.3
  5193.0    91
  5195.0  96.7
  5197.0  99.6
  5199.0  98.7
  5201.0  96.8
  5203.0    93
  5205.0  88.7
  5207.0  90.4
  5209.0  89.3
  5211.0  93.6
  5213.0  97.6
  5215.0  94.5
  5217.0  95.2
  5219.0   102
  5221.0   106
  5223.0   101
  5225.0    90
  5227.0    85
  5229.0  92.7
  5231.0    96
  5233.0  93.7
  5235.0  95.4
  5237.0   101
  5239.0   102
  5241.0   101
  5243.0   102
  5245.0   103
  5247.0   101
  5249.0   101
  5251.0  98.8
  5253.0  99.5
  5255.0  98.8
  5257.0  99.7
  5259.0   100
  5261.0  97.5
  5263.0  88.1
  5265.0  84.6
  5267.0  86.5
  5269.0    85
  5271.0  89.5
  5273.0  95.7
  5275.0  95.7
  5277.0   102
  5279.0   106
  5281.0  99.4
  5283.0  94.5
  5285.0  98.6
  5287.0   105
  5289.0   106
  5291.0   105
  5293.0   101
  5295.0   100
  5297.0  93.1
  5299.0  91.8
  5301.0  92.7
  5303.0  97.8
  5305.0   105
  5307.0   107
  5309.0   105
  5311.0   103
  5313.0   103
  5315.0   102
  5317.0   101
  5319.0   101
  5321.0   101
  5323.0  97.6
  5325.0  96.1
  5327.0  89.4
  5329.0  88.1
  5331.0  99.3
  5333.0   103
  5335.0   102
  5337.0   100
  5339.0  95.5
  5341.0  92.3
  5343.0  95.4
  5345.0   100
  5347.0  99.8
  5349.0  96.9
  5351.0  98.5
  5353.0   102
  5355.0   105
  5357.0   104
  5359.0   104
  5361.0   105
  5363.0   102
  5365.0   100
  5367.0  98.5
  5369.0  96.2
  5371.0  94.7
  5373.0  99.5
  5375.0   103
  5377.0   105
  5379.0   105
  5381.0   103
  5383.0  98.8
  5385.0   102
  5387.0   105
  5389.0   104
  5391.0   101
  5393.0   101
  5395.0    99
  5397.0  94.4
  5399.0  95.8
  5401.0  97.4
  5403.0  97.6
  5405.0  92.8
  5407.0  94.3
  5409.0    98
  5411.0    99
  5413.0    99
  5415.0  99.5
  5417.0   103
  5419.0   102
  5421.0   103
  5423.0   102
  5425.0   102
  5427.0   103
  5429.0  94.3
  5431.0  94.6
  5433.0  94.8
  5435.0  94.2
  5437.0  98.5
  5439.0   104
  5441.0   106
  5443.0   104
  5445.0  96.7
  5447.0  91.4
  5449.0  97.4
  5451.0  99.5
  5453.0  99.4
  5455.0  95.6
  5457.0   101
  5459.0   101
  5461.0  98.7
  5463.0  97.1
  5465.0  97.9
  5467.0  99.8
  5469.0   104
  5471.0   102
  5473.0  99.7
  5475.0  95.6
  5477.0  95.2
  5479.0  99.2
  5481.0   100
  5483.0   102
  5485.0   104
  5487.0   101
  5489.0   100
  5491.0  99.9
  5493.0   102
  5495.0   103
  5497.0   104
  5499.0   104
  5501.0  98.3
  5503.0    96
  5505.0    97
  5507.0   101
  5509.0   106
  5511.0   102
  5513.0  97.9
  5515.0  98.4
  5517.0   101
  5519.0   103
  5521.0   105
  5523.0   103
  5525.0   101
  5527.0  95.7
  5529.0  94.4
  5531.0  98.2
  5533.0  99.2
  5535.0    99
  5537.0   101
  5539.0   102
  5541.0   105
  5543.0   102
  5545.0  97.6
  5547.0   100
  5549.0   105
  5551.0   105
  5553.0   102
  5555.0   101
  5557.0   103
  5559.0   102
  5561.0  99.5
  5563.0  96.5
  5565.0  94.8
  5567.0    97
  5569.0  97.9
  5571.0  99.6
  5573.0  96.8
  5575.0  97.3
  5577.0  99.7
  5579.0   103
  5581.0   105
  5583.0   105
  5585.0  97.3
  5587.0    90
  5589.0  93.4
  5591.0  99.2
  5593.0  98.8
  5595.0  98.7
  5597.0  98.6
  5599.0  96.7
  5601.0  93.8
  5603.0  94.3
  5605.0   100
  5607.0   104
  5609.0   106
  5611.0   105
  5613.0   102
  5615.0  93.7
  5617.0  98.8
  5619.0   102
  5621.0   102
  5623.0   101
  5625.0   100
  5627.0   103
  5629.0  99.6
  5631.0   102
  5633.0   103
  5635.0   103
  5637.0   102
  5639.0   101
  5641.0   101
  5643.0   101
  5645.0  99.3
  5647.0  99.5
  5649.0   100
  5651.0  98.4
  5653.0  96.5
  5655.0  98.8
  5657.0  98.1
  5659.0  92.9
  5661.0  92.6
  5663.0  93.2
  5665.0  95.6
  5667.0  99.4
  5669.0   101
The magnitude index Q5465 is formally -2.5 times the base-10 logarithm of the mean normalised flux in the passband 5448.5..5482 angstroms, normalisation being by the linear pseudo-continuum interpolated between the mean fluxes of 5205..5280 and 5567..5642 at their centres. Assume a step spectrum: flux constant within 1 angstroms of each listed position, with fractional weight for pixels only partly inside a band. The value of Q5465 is -0.007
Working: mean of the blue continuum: 96.1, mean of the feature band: 99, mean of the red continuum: 99.8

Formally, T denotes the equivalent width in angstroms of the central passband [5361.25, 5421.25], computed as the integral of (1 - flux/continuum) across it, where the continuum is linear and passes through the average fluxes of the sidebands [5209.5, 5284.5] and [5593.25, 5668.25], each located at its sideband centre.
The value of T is -1.3 angstroms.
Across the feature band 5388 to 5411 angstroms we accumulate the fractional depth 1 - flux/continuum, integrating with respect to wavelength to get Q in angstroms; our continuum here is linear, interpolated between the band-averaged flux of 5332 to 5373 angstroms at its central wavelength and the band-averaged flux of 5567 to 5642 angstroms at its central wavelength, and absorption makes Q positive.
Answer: 0.45 angstroms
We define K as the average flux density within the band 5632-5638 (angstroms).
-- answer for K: 103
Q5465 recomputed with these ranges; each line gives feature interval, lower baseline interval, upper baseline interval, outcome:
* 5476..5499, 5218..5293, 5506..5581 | -0.013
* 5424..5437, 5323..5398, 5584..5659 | 0.026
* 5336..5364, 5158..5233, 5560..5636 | -0.069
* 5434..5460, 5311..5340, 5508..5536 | 0.006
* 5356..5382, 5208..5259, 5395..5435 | -0.038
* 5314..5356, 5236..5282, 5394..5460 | -0.005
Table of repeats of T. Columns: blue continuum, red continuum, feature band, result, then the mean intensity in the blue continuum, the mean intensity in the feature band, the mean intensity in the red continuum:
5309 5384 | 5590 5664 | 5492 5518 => -0.3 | 99.8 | 101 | 99.4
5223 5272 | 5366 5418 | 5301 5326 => -1.0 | 95.6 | 101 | 99.5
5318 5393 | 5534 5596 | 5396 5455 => 0.8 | 99.8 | 98.5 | 99.8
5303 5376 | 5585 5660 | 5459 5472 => 0.0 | 99.9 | 100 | 99.4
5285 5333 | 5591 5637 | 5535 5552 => -0.3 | 99.7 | 102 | 100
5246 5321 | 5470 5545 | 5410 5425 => -0.2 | 98.4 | 101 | 100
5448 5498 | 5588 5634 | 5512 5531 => 0.0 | 100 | 99.8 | 99.8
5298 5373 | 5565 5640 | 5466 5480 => 0.0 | 99.3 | 99.4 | 99.7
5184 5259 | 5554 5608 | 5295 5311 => -0.5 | 95.7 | 99.2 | 98.6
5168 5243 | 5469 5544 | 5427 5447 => 0.0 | 91.7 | 98.4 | 101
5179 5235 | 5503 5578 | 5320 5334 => -0.2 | 92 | 96.4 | 100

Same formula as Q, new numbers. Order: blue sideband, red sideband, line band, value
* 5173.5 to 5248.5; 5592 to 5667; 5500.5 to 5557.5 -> -1.6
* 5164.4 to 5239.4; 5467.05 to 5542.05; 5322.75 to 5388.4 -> -2.7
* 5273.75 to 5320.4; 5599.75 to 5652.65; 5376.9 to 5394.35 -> -0.3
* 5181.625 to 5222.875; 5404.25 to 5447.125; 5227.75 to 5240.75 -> -0.5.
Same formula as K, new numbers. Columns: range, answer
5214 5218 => 94.8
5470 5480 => 98.3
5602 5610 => 101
